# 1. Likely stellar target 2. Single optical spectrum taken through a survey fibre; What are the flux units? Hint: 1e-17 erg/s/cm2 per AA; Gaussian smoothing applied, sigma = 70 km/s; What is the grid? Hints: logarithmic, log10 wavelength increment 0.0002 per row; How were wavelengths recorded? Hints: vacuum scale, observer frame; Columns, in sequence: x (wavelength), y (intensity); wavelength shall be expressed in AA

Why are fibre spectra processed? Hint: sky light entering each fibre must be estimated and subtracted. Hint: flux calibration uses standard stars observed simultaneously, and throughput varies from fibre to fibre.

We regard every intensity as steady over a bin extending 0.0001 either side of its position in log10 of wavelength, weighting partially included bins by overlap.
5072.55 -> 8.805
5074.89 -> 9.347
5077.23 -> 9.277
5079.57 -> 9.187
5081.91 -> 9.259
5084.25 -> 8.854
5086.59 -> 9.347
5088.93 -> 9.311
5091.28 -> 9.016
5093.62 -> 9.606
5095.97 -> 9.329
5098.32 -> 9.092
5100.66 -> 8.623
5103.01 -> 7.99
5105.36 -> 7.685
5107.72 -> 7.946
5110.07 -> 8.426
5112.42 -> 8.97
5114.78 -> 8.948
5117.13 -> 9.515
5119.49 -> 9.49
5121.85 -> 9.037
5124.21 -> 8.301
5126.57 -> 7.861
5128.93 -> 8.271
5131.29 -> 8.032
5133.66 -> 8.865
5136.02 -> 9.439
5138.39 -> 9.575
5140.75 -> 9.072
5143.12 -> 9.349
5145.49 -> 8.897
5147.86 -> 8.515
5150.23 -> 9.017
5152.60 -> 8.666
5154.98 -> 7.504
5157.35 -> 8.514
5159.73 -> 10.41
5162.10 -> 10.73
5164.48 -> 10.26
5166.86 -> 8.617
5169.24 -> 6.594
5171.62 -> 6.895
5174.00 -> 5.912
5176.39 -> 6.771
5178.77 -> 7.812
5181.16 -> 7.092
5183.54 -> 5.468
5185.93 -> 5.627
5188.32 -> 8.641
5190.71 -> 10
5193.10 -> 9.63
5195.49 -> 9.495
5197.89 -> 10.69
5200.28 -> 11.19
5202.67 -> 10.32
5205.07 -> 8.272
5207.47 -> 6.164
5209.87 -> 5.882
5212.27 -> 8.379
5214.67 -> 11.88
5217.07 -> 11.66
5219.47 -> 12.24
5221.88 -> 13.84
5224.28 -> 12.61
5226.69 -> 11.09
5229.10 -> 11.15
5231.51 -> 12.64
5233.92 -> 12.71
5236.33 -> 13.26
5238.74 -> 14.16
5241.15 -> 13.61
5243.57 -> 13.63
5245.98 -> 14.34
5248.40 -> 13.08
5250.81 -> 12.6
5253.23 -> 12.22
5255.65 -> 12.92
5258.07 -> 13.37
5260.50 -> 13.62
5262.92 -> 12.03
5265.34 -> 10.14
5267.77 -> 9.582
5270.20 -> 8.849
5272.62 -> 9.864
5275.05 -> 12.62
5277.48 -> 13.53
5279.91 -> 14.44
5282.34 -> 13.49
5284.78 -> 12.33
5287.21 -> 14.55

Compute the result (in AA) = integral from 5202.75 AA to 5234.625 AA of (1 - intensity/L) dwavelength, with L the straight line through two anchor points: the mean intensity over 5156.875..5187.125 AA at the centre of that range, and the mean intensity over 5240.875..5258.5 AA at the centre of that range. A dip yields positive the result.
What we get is 1.35 AA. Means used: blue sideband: 7.73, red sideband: 13.2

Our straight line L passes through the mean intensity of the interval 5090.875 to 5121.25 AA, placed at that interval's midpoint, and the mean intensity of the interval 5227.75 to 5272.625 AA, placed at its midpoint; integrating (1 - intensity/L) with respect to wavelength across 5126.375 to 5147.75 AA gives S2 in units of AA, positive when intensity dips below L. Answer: 1.6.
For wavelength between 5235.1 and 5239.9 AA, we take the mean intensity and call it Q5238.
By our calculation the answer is 13.7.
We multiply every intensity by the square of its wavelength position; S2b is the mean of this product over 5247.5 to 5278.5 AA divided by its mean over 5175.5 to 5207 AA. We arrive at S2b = 1.43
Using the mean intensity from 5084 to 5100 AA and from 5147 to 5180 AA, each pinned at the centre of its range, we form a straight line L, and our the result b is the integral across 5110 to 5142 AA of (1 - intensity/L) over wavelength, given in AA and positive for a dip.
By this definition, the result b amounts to -0.3 AA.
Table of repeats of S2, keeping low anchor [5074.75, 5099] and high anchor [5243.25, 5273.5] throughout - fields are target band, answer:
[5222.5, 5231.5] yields -0.3 AA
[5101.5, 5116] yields 1.9 AA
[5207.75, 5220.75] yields 1.8 AA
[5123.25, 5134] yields 1.8 AA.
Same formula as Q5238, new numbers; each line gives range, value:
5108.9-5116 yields 8.79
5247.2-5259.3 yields 12.8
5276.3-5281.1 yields 14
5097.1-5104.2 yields 8.58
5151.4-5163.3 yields 9.17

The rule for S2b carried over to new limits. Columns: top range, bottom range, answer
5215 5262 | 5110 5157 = 1.52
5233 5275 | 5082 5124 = 1.47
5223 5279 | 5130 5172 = 1.45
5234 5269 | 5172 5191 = 1.87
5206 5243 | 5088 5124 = 1.35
